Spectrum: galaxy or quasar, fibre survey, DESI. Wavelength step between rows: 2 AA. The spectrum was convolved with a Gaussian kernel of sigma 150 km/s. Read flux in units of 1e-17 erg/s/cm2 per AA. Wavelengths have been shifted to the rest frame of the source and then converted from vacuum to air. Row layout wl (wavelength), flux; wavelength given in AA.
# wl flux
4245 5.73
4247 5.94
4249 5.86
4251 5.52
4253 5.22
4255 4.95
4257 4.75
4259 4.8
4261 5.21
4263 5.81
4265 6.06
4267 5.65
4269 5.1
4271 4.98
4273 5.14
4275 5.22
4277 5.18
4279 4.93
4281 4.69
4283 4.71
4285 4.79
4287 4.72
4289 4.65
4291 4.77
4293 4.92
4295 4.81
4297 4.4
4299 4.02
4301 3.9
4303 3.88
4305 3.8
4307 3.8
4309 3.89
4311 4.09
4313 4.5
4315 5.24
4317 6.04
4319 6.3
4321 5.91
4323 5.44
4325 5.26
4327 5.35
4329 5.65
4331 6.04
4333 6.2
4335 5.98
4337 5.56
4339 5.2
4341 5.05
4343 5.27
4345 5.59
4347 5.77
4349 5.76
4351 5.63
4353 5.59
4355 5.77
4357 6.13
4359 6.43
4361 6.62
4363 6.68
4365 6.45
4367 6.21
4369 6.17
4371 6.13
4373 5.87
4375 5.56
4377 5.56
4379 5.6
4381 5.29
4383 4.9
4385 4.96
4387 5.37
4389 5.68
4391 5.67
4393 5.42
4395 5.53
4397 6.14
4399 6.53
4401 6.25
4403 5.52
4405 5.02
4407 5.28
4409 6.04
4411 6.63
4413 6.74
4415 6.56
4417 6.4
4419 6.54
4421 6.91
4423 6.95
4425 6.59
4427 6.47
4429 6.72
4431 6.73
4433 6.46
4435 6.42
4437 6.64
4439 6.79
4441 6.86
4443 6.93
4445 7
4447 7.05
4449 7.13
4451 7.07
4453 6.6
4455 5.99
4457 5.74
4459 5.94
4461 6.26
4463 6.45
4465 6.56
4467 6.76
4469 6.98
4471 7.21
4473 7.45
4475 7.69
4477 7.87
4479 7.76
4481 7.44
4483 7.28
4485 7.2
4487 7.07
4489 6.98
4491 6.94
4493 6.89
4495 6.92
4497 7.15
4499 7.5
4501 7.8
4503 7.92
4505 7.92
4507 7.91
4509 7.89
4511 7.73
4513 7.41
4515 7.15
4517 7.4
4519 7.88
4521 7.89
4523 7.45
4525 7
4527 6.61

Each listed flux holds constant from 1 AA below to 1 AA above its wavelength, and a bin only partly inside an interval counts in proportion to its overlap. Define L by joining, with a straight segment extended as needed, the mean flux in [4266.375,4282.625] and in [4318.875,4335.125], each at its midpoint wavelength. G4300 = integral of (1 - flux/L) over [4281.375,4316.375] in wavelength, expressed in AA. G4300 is 6.2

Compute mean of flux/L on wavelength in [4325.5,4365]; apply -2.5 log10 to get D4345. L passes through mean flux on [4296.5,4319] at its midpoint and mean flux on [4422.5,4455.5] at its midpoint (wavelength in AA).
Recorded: -0.147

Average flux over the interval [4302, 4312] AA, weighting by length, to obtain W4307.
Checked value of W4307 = 3.89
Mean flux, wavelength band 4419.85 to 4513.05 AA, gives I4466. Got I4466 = 7.02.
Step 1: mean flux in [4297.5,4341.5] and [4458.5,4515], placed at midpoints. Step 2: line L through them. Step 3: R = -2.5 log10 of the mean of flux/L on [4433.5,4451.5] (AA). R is -0.03 mag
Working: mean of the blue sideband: 5.04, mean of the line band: 6.86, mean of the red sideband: 7.26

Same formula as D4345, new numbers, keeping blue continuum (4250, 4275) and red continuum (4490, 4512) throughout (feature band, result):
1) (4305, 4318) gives 0.255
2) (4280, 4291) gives 0.163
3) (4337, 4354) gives 0.105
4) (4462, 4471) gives 0.068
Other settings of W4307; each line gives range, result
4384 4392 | 5.42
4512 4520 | 7.46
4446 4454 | 6.96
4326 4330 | 5.5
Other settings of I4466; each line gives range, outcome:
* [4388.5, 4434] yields 6.21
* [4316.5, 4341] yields 5.71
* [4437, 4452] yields 6.95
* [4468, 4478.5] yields 7.46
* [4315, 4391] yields 5.75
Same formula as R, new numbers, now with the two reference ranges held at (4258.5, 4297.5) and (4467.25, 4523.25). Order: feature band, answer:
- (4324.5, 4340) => -0.006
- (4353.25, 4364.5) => -0.062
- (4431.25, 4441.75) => 0.026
